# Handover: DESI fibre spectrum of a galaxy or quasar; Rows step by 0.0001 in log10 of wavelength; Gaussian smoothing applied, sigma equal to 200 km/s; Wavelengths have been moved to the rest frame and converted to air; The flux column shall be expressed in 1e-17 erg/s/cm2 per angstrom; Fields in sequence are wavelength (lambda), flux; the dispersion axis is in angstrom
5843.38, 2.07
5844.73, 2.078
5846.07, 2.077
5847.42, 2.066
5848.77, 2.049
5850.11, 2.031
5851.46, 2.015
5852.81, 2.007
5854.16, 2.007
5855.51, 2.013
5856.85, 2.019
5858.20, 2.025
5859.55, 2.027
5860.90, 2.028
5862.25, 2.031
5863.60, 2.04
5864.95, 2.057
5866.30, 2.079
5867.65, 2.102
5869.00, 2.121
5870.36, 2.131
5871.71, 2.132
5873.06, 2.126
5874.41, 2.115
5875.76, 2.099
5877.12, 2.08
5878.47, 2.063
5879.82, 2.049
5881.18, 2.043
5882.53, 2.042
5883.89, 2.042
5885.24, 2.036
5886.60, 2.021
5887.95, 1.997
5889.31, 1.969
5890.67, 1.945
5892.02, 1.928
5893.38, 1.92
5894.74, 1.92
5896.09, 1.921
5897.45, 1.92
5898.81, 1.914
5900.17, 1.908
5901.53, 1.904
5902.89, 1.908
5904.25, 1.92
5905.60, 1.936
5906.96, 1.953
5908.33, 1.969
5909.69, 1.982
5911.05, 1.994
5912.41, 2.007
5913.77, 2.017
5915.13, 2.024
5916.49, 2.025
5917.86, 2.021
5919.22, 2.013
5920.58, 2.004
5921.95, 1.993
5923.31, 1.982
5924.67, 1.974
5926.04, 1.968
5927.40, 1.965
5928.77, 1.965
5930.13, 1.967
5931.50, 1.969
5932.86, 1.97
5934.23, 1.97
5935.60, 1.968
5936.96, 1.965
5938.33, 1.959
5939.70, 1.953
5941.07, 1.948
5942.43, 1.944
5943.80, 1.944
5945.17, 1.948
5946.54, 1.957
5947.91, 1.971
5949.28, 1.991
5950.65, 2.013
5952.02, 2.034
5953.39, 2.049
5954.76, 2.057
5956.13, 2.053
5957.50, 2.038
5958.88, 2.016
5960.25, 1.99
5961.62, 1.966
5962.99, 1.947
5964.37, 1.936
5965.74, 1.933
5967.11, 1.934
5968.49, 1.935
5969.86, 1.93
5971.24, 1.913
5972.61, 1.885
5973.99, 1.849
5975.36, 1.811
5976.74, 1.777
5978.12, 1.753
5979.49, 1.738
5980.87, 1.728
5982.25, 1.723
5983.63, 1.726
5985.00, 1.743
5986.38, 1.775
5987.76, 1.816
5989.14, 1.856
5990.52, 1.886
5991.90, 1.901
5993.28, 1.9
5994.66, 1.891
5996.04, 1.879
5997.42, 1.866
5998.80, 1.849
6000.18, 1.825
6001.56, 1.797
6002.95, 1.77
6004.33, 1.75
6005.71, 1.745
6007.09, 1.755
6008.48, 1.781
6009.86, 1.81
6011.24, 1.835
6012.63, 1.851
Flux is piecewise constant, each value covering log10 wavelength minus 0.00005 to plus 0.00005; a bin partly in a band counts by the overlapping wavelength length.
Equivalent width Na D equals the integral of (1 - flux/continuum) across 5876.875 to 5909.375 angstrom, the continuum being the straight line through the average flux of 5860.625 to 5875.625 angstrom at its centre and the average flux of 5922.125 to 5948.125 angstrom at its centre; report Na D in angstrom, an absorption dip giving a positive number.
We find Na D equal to 1.2 angstrom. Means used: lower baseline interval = 2.09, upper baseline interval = 1.96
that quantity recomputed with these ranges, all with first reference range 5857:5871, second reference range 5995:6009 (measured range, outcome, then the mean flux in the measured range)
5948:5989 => -0.7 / 1.9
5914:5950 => -0.8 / 1.98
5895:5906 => 0.4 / 1.92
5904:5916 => 0.0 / 1.98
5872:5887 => -0.3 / 2.07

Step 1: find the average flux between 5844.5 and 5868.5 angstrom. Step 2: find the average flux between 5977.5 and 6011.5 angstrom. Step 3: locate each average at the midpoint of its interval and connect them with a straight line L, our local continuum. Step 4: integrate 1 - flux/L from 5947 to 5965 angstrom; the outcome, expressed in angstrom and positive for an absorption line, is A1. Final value -1.3 angstrom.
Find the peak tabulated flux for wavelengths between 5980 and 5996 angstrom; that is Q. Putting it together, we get 1.901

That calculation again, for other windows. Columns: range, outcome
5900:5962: 2.057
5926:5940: 1.97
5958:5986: 2.016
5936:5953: 2.034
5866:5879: 2.132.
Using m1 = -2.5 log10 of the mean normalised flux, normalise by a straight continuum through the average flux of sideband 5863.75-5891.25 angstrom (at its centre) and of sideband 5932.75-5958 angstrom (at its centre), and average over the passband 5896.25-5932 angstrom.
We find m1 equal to 0.03 mag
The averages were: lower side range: 2.06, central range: 1.97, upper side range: 1.99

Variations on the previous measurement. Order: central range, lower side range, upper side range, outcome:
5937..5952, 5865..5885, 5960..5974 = 0.00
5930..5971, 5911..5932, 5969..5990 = -0.04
